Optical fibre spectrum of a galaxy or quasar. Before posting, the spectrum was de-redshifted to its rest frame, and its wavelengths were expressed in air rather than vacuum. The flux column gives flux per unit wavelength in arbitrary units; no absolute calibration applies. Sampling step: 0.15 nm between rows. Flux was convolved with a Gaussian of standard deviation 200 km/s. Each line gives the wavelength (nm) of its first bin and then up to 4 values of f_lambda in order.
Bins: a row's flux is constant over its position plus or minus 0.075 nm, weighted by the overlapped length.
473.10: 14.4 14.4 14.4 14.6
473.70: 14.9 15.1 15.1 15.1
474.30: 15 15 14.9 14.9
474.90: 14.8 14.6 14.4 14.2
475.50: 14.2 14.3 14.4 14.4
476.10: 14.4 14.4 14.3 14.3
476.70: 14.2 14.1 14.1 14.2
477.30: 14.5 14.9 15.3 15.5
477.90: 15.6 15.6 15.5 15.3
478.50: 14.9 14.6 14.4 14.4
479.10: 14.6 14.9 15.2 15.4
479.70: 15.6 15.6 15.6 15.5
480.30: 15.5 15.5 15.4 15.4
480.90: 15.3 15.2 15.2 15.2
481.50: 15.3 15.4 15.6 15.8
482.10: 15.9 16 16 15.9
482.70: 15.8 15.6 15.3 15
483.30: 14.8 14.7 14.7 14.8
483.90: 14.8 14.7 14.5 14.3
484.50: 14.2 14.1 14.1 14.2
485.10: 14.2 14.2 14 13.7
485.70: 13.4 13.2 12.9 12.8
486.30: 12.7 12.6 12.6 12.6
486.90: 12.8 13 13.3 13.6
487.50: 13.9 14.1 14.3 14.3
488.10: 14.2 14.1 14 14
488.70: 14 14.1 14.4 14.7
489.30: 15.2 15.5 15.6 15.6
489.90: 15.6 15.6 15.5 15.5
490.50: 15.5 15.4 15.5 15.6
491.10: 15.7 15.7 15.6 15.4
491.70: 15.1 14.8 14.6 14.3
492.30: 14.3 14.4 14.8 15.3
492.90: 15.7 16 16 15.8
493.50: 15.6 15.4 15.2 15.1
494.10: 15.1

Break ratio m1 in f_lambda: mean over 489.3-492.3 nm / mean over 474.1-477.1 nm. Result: 1.06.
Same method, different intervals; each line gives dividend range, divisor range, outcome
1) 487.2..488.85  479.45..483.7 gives 0.91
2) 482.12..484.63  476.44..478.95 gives 1.02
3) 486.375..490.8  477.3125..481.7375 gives 0.94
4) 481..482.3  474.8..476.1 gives 1.08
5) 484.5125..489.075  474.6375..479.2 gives 0.93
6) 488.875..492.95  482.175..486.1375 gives 1.04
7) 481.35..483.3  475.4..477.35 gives 1.09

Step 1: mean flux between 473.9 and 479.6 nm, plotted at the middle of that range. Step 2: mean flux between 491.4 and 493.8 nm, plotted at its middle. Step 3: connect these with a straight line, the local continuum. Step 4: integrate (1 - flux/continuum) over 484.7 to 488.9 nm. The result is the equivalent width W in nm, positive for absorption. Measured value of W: 0.40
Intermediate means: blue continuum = 14.7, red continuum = 15.2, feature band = 13.6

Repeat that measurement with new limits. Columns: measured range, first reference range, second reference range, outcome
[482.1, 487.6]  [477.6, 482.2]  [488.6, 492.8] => 0.380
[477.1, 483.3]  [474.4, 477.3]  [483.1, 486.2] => -0.437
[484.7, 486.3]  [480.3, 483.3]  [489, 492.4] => 0.184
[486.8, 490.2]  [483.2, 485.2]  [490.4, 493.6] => 0.127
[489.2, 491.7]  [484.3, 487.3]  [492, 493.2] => -0.172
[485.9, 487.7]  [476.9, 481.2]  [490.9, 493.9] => 0.253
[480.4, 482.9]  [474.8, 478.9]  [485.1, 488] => -0.275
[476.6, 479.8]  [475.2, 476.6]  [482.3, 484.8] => -0.085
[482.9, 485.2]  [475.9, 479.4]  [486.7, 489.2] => -0.062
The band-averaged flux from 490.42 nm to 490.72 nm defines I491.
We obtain 15.5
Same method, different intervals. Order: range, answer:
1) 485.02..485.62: 14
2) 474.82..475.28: 14.6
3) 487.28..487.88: 14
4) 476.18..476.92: 14.3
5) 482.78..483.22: 15.3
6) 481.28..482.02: 15.5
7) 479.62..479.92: 15.6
